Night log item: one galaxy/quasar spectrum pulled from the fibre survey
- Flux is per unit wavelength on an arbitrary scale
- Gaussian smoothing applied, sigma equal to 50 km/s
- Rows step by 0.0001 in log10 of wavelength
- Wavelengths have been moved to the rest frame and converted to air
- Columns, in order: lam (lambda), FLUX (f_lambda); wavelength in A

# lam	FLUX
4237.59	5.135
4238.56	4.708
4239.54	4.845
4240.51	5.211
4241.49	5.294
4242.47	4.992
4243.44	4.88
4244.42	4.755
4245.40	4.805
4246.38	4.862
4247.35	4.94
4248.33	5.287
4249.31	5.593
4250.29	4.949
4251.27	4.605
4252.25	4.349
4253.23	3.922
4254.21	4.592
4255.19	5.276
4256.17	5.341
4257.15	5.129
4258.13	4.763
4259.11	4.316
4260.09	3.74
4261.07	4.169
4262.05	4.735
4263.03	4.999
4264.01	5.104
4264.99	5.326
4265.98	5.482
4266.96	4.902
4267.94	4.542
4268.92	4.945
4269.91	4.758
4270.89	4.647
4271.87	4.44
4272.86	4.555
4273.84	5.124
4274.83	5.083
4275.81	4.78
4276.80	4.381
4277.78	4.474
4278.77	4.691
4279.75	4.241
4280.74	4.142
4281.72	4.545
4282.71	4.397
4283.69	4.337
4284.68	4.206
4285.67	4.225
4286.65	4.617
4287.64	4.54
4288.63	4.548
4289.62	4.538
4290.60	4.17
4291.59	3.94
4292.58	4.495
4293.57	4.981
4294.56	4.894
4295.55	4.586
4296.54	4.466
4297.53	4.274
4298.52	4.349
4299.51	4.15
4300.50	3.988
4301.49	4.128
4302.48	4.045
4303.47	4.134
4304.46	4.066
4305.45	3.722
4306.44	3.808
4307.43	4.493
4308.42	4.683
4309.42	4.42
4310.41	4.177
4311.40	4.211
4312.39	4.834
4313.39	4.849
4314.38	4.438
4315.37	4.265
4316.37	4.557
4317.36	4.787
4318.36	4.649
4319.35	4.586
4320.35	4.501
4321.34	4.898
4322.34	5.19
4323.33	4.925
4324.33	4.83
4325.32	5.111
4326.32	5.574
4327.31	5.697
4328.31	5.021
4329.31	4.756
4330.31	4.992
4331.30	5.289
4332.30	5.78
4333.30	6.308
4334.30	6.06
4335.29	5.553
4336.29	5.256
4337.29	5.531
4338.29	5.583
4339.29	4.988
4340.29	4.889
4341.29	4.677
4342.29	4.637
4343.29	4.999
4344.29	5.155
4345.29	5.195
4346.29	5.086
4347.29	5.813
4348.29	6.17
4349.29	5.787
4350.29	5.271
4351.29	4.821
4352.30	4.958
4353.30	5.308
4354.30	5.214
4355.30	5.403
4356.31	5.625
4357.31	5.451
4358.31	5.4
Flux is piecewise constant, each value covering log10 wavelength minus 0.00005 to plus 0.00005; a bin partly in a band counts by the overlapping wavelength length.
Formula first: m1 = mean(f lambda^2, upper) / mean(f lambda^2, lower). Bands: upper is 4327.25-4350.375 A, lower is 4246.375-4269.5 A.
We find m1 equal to 1.15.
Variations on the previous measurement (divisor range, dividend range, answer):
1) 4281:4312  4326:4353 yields 1.26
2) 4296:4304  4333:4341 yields 1.33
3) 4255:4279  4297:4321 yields 0.93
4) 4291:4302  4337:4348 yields 1.20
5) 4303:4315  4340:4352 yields 1.23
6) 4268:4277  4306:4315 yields 0.95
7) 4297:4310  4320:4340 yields 1.28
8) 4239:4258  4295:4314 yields 0.89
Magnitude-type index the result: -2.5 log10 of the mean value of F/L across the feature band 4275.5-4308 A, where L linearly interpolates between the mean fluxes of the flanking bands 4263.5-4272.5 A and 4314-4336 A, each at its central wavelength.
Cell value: 0.15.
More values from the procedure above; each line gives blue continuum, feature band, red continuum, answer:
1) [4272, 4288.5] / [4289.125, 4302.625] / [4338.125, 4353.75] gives 0.08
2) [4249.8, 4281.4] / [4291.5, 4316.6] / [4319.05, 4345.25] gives 0.15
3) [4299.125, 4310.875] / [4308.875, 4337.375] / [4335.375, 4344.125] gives -0.08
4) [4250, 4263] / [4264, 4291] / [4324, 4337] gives 0.05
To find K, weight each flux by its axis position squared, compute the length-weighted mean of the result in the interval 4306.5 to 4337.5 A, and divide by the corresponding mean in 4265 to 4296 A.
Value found 1.10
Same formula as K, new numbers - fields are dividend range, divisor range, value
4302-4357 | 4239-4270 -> 1.06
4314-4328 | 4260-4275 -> 1.04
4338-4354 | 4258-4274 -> 1.14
